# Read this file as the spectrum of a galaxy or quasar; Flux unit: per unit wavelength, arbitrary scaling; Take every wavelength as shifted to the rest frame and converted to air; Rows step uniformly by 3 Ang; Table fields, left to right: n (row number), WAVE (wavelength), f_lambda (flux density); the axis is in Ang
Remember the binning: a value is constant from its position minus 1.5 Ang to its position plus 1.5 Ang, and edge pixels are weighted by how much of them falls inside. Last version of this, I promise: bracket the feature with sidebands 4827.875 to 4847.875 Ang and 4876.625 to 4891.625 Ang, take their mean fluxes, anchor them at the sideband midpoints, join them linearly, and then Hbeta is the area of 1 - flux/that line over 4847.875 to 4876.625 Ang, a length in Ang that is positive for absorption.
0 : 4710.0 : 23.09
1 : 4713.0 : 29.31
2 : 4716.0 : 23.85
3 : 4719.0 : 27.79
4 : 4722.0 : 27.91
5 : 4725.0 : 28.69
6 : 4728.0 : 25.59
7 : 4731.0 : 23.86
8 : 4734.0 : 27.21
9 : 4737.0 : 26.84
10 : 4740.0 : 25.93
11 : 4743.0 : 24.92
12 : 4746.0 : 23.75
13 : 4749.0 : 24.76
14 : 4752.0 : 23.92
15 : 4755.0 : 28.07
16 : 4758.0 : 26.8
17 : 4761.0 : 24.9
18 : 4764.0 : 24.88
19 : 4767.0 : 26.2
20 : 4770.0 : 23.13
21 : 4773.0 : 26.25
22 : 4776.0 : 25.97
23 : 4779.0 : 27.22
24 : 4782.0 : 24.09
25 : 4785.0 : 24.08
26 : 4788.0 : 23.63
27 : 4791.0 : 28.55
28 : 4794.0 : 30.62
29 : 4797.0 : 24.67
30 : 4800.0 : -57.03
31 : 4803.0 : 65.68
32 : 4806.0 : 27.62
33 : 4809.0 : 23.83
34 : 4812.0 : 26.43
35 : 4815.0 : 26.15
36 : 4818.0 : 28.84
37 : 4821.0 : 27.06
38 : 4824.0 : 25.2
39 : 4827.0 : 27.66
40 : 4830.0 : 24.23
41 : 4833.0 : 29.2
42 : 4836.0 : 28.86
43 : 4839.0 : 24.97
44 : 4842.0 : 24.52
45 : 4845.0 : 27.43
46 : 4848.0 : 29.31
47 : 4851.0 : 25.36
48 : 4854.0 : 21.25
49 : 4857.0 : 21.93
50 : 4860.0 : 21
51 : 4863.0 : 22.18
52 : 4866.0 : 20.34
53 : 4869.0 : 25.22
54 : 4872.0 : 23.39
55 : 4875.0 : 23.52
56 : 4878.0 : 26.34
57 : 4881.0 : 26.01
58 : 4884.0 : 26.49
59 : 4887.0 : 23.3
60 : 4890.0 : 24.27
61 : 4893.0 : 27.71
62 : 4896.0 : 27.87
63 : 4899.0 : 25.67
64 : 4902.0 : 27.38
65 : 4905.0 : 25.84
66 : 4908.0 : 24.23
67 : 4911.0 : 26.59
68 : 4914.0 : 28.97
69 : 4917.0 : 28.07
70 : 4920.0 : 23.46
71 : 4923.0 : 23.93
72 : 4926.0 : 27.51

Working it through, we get 3.2 Ang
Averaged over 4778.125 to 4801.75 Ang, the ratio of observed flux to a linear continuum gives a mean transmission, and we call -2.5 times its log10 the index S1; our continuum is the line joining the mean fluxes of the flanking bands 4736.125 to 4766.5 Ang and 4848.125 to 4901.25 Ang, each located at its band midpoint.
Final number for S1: 0.50 mag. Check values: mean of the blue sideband 25.5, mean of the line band 16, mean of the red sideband 24.4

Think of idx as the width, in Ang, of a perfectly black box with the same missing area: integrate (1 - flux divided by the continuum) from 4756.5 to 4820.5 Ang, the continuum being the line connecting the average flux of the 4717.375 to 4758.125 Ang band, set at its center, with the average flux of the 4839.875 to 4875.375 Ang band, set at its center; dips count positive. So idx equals 3.0 Ang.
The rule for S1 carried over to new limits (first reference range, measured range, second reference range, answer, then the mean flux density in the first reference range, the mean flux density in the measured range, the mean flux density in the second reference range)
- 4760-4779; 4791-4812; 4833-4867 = 0.22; 25.4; 20.4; 24.6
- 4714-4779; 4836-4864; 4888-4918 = 0.08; 25.8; 24.5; 26.6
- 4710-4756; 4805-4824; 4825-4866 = -0.05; 26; 26.5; 25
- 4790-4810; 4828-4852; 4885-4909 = -0.19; 20.3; 26.8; 25.8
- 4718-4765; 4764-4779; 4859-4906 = 0.01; 26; 25.5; 24.8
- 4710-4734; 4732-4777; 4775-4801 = -0.15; 26.5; 25.5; 18.1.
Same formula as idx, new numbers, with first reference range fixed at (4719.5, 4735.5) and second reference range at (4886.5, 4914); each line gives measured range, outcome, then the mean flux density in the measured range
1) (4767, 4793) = 1.0 Ang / 25.5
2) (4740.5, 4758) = 0.9 Ang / 25.3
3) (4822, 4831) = 0.2 Ang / 25.9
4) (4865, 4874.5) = 1.1 Ang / 23.2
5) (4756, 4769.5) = 0.5 Ang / 25.6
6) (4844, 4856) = 0.3 Ang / 25.6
